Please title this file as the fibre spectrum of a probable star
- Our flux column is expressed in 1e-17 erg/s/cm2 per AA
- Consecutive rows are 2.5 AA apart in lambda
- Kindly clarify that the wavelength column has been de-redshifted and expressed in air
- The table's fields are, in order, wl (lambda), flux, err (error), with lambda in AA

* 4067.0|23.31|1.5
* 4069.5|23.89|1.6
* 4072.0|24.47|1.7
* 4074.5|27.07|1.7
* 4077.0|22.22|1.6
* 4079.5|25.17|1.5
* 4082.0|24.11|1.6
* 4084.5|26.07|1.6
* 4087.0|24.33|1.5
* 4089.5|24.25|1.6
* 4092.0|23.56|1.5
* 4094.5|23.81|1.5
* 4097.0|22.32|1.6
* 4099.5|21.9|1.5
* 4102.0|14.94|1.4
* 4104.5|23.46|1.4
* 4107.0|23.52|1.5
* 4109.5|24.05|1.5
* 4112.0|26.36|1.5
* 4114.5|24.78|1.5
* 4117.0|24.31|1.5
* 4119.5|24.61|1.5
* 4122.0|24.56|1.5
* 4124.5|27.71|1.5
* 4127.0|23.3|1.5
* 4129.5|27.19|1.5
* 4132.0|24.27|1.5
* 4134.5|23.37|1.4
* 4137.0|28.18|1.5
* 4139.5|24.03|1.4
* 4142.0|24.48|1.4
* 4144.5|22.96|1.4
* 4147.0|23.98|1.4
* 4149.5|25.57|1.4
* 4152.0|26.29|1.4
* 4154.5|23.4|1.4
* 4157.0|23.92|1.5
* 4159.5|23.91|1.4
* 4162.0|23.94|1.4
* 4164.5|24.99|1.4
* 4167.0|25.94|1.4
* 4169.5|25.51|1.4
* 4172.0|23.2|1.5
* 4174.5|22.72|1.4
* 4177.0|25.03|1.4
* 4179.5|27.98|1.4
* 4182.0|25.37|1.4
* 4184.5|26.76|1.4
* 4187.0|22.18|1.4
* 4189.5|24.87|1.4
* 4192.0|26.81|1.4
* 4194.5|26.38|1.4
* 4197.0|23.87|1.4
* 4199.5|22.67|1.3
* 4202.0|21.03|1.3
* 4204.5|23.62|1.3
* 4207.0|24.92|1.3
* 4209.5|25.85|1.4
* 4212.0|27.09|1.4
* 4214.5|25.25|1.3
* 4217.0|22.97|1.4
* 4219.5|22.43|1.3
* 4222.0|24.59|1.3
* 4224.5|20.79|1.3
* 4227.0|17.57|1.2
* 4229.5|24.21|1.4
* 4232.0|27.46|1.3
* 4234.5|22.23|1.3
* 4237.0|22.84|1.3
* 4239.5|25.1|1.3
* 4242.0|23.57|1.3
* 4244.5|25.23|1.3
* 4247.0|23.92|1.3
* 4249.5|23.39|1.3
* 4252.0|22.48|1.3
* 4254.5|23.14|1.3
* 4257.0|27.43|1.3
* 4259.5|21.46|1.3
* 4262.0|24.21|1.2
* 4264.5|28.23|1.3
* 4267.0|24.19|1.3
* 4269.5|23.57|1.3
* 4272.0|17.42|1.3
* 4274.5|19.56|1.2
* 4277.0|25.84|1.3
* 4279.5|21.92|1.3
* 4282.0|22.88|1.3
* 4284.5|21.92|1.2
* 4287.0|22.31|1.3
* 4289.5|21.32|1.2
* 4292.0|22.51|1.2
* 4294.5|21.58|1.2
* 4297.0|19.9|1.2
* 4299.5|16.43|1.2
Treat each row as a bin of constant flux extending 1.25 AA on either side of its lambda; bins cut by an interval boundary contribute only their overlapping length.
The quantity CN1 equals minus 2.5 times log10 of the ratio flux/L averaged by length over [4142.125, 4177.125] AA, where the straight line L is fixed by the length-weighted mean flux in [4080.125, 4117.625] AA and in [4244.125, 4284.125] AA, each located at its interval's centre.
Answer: -0.04 mag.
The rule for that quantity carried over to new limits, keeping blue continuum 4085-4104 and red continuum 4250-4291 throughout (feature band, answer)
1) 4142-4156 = -0.09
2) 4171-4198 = -0.11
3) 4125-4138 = -0.13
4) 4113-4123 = -0.10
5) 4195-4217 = -0.07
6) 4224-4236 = 0.01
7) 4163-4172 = -0.11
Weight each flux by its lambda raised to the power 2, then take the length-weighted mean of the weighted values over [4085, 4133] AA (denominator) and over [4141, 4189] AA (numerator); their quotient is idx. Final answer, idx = 1.1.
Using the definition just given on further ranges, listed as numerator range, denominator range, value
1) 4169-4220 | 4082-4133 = 1.07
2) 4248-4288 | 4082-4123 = 1.06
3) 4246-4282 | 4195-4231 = 1.02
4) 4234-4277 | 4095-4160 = 1.03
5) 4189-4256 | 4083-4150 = 1.04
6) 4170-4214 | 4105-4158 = 1.03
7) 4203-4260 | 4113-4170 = 1.00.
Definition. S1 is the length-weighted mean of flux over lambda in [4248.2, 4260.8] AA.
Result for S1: 23.6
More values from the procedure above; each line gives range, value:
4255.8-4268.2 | 25.1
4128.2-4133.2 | 25.7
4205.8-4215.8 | 25.8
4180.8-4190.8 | 24.8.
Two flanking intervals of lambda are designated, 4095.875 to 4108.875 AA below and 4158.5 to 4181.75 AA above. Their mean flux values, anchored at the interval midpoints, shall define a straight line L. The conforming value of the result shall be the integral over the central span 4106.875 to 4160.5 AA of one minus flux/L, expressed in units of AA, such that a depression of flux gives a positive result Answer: -4.4 AA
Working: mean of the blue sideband 21.4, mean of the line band 24.8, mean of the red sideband 24.8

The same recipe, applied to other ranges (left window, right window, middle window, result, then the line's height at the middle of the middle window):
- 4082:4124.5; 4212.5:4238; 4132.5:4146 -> -0.6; 23.5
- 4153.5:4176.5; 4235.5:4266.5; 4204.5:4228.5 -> 0.7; 24.2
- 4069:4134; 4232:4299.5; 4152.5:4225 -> -3.0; 23.5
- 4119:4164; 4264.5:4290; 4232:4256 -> -0.8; 23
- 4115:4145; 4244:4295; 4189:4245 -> -0.4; 23.8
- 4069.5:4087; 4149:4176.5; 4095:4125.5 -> 1.4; 24.6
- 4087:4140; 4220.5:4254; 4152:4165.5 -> -0.3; 23.8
